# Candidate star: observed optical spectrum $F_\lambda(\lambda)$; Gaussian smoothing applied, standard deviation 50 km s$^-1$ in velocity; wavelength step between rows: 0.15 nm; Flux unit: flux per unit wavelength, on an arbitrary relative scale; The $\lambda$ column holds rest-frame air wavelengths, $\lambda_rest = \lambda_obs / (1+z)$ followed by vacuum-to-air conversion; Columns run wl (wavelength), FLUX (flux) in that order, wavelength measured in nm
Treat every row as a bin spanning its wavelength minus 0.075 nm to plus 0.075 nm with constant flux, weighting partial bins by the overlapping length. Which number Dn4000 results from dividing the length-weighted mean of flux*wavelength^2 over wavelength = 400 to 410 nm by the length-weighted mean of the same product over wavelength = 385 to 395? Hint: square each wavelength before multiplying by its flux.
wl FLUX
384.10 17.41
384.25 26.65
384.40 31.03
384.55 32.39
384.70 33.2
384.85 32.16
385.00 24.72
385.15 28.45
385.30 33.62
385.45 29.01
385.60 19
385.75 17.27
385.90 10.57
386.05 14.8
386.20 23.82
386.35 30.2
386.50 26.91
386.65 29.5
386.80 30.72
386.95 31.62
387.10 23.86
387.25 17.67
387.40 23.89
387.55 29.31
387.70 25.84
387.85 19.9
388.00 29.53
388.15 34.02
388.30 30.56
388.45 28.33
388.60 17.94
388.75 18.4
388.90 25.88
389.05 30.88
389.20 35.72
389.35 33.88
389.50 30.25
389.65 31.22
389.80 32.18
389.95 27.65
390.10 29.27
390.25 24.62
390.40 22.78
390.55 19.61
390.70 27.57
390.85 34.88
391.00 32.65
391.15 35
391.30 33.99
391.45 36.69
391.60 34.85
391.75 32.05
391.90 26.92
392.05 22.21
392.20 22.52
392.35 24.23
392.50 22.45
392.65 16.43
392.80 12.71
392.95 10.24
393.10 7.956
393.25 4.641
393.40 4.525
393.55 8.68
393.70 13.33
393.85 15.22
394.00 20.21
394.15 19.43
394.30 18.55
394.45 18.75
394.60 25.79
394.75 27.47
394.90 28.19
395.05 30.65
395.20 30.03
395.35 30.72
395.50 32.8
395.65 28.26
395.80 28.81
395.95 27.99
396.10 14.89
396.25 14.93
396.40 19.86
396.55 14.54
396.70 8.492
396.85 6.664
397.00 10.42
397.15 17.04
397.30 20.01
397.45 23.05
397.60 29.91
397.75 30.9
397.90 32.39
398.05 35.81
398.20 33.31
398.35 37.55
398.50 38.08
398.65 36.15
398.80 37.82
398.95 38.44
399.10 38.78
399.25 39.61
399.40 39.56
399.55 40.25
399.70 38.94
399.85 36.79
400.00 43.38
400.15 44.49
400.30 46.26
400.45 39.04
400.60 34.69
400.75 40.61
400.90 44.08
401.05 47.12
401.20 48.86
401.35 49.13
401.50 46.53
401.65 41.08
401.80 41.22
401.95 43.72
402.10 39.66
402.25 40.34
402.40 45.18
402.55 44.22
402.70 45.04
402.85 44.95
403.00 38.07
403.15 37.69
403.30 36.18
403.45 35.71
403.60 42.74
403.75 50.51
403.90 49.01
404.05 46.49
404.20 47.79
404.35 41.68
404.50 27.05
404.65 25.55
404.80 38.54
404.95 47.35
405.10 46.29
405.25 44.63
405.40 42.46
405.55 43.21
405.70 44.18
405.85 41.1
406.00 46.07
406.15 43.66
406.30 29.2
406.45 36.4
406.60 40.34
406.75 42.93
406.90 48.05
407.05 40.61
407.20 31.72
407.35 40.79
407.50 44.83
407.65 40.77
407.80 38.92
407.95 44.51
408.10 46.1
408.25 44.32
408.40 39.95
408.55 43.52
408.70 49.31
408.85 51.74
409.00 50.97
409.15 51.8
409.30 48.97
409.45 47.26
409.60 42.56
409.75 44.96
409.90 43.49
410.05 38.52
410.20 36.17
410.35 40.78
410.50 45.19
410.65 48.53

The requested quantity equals 1.90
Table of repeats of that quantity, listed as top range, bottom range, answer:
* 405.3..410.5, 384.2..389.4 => 1.80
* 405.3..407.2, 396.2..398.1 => 2.13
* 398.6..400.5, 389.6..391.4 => 1.43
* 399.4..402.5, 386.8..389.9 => 1.64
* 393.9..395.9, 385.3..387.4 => 1.14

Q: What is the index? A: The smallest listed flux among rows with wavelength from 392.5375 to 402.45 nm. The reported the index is 4.525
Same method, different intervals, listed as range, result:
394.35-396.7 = 8.492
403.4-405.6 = 25.55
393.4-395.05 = 8.68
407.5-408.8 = 38.92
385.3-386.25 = 10.57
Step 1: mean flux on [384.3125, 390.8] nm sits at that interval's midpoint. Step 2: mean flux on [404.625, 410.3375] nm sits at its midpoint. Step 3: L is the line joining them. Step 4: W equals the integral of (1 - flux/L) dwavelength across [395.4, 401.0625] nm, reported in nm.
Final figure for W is 0.71 nm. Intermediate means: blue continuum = 26.8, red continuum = 42.8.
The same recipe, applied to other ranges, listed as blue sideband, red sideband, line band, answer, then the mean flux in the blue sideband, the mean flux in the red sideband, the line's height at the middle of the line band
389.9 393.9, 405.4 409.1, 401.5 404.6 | -0.40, 22.4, 42.7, 37.1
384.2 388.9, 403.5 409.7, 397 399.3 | 0.27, 26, 43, 35.8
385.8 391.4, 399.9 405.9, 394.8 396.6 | 0.48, 27.2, 42.4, 34.7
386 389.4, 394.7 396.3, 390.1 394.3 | 0.79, 26.7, 27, 26.9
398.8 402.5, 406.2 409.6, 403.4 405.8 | 0.03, 41.9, 43.3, 42.7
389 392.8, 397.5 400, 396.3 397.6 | 0.71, 28.5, 36.6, 34.7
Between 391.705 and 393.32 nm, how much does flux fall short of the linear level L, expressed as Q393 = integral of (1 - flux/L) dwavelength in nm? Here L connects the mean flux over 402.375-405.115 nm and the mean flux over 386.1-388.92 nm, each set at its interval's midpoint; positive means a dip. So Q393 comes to 0.656 nm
